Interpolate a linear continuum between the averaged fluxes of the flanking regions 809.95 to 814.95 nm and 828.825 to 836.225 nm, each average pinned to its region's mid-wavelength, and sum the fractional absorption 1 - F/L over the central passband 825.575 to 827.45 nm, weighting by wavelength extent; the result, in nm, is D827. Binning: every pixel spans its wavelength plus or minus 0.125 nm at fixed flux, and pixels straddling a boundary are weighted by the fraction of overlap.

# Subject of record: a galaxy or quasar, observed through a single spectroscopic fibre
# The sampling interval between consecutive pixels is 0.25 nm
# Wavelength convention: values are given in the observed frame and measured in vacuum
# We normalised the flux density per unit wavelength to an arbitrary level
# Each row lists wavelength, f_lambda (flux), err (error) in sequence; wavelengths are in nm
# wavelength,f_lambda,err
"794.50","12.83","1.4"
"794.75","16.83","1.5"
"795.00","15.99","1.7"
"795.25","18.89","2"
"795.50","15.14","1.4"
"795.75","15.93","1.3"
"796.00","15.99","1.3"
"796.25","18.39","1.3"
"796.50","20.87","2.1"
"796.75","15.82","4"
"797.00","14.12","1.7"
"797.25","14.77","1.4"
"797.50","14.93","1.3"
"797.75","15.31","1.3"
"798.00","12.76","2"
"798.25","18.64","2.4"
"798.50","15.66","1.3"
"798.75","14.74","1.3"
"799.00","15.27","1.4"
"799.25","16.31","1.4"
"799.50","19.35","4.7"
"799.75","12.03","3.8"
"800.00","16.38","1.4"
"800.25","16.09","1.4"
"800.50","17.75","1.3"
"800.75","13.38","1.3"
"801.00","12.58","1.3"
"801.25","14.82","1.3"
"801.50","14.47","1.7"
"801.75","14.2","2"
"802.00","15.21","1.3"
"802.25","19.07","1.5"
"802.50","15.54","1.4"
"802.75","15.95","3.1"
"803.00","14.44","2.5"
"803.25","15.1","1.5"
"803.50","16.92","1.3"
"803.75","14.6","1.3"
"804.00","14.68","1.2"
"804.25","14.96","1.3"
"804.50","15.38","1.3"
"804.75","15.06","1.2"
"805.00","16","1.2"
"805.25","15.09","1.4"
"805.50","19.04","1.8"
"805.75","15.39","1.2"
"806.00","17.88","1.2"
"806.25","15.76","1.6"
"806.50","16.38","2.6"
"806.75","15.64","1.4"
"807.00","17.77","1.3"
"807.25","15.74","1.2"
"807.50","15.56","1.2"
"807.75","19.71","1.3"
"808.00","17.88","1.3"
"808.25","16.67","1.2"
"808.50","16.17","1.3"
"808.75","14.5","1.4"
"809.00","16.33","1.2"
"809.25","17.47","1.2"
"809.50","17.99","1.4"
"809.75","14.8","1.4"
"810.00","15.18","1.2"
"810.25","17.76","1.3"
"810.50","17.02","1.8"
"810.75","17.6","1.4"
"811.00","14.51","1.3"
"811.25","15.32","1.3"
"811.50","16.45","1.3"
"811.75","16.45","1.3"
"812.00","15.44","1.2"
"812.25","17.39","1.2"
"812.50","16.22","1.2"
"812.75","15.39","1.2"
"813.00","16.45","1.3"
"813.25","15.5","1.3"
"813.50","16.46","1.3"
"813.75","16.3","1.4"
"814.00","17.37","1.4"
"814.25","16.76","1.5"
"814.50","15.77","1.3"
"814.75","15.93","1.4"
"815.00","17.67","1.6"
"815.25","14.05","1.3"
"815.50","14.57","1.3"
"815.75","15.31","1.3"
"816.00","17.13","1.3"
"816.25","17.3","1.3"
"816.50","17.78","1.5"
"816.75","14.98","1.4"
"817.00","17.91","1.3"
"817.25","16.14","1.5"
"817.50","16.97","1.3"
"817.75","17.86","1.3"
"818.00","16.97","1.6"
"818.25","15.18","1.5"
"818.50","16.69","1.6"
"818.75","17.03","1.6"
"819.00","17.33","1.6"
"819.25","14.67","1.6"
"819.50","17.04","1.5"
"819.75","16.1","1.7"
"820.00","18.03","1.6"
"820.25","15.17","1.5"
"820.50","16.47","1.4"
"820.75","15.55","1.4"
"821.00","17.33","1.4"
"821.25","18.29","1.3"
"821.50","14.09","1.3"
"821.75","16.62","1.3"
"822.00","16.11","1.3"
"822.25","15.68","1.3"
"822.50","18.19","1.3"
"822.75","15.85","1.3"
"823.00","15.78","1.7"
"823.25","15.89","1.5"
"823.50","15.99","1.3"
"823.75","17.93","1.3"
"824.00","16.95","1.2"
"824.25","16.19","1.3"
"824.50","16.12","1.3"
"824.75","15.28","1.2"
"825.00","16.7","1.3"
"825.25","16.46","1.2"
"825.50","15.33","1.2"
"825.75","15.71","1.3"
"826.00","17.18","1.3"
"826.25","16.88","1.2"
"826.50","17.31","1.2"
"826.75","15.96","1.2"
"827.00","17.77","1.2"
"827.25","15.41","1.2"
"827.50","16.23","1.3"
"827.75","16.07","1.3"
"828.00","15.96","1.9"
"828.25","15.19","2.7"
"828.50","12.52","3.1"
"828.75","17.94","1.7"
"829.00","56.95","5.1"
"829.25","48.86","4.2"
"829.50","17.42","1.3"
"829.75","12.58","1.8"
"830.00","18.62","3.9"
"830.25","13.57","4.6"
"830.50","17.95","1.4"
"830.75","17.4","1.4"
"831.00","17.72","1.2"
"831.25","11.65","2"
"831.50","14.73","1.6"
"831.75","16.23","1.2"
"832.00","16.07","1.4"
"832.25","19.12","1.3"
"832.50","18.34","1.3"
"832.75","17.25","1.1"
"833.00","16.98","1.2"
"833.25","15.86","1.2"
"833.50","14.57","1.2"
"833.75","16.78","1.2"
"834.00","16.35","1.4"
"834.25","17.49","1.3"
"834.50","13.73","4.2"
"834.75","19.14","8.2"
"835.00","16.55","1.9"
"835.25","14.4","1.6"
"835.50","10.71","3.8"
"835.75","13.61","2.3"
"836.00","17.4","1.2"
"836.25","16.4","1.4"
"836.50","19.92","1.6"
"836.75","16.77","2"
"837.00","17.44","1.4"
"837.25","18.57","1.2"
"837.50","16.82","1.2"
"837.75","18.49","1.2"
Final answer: 0.137 nm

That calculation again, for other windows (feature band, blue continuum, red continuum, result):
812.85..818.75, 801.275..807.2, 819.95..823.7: -0.09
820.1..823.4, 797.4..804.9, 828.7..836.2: 0.23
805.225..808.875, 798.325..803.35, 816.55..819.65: -0.18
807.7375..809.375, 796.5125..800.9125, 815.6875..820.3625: -0.07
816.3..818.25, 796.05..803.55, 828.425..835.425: 0.06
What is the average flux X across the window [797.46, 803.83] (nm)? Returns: 15.5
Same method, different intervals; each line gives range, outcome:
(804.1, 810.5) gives 16.4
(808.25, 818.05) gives 16.3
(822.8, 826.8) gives 16.4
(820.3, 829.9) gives 18.1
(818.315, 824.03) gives 16.4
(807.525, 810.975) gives 16.7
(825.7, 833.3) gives 18.7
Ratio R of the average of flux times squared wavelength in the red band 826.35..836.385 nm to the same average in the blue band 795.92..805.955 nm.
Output 1.23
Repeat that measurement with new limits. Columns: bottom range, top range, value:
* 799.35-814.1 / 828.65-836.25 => 1.23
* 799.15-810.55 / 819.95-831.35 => 1.17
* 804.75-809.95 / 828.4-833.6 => 1.26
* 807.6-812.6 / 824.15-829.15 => 1.15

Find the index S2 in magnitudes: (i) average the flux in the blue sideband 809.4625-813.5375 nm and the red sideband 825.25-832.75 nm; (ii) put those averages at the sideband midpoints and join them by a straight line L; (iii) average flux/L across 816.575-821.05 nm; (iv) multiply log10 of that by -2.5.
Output 0.04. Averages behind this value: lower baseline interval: 16.2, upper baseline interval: 18.7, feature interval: 16.5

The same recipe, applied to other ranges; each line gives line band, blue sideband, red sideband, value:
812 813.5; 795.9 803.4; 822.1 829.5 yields 0.069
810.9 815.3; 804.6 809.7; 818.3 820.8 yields 0.024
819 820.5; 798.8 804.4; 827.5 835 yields 0.069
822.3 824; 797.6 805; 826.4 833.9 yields 0.079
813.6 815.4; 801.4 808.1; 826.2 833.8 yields 0.052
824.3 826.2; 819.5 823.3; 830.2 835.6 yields 0.009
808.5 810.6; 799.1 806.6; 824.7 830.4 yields 0.018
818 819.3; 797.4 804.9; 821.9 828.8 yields -0.024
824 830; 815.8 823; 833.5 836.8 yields -0.176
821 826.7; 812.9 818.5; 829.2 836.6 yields 0.015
